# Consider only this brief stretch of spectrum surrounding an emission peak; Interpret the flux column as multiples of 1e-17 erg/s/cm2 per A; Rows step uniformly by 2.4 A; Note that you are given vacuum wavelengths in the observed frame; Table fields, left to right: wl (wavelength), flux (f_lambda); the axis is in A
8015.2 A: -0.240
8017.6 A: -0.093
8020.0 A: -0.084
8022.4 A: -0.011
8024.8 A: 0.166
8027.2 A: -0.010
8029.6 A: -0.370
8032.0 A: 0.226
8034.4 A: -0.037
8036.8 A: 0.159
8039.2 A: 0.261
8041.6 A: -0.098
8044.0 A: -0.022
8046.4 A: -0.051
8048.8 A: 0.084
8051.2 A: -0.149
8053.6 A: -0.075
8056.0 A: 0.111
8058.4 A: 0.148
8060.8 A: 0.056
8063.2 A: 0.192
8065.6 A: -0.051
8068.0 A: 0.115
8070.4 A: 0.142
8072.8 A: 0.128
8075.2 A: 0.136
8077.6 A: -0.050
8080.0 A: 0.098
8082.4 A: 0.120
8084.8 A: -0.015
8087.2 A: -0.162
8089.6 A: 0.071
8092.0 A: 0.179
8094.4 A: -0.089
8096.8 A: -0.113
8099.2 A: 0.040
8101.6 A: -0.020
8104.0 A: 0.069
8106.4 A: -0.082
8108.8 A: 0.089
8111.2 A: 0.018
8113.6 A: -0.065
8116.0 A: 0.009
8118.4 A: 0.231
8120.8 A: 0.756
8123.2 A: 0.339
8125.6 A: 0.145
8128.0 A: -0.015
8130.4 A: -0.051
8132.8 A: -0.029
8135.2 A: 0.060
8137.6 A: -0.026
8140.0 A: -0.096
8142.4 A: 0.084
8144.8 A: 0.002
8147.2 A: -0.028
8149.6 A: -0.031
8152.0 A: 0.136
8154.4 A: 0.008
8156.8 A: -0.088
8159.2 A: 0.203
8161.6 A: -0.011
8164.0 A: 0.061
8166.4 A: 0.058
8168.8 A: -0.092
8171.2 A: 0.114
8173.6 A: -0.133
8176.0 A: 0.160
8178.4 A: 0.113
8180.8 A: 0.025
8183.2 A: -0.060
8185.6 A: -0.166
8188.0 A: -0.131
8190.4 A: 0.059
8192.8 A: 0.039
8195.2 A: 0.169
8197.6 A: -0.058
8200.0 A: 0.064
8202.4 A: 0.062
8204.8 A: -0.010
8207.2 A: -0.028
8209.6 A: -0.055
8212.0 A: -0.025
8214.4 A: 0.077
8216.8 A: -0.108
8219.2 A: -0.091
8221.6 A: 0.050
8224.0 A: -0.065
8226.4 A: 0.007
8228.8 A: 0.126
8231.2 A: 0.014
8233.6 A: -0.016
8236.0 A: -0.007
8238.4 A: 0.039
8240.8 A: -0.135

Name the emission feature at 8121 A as H-gamma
